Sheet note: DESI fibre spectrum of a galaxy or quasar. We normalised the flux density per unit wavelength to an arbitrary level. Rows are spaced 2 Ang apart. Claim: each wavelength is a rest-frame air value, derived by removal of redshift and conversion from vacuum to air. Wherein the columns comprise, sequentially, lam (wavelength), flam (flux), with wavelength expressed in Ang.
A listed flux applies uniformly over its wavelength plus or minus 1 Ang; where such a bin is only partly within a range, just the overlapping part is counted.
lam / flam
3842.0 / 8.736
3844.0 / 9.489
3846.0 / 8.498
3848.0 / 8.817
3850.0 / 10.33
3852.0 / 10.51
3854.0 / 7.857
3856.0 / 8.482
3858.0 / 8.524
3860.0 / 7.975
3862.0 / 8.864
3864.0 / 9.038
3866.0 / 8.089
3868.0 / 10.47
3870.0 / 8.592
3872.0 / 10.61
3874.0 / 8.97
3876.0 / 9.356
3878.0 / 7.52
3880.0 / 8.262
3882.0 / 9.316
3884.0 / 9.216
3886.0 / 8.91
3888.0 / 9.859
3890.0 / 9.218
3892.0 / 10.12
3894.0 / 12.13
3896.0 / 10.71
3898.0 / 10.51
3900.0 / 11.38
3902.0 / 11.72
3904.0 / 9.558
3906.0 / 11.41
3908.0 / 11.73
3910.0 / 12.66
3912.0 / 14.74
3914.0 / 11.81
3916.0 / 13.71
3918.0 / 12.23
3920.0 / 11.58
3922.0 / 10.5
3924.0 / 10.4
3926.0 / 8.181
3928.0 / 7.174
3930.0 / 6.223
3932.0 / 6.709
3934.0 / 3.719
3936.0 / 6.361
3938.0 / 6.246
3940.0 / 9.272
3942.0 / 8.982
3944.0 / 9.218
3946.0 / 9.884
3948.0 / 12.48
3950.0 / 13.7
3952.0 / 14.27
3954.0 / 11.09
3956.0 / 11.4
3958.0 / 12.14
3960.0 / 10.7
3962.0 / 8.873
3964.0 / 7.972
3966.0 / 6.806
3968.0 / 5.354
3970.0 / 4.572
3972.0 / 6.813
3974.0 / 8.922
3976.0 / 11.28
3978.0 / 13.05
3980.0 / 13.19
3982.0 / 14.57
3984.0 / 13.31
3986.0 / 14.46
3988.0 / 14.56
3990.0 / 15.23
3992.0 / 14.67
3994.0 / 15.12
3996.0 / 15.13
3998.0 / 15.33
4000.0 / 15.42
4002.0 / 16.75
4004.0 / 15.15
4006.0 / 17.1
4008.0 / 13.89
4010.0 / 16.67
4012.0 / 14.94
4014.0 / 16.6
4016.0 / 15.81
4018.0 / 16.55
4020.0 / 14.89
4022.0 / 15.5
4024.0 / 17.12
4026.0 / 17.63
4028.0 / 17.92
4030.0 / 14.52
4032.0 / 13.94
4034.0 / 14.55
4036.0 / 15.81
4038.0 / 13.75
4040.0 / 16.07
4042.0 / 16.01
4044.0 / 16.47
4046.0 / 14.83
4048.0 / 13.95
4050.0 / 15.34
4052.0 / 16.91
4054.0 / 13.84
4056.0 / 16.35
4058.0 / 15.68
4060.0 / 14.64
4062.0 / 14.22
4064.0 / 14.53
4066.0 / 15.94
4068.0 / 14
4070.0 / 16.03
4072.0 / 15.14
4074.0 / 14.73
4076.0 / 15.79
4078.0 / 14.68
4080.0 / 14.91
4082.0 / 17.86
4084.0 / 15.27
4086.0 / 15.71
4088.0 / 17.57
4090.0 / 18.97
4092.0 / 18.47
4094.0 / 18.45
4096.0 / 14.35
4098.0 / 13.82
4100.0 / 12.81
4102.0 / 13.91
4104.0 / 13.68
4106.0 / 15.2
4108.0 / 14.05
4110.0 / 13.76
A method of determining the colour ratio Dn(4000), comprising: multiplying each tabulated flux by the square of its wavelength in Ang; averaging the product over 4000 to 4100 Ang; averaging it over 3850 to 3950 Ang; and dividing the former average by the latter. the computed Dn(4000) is 1.75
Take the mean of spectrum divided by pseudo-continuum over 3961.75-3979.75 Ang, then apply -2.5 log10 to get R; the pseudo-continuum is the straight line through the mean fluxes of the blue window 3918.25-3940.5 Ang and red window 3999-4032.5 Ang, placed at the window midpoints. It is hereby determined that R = 0.38 mag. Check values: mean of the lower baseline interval 7.97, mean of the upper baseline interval 15.9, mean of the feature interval 8.36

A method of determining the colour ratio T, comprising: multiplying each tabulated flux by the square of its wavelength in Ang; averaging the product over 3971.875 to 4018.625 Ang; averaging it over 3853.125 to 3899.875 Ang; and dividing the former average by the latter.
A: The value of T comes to 1.66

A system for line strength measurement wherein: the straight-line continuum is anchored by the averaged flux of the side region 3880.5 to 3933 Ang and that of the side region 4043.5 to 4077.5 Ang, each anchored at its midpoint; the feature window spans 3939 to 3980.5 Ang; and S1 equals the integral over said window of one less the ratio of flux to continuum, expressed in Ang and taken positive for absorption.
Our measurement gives 7.16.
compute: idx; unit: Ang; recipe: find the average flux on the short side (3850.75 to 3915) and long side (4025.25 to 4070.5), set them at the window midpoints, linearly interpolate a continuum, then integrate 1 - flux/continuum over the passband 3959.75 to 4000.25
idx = 4.82 Ang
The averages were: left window 9.94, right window 15.3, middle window 11.6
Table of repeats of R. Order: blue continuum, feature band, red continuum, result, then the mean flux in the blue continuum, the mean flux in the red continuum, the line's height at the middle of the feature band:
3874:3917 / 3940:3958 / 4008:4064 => 0.110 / 10.6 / 15.5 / 12.5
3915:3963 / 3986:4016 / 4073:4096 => -0.217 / 9.79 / 16.5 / 12.6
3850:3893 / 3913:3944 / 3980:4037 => 0.291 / 9.07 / 15.4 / 11.7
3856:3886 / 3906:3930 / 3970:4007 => -0.038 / 8.9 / 13.6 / 10.8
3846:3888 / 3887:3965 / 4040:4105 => 0.053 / 8.99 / 15.5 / 10.9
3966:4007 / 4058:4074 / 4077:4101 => 0.028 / 12.8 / 16.1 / 15.3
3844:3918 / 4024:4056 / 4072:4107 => -0.089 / 10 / 15.6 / 14.3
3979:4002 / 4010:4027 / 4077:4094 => -0.057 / 14.7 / 16.8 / 15.3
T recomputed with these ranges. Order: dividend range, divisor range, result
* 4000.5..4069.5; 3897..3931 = 1.51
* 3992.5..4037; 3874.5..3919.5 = 1.56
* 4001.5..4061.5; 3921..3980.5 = 1.78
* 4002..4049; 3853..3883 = 1.93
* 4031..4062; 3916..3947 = 1.87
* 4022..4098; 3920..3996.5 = 1.60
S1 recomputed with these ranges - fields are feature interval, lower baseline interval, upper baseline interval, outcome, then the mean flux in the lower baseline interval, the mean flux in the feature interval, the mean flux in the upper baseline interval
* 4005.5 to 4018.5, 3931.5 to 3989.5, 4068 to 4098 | -3.4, 10.1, 15.9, 16.1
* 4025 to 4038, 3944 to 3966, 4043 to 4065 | -1.3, 11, 15.6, 15.2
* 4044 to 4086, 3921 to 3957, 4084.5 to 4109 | -2.9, 9.21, 15.3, 15.6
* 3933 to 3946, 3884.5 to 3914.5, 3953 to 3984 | 3.6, 11.1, 7.5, 9.9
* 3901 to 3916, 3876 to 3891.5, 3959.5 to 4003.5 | -3.6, 8.97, 12.1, 12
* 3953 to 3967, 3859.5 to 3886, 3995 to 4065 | 3.0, 8.96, 9.85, 15.5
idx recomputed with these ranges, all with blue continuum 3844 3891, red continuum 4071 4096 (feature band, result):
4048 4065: 0.4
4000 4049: -4.6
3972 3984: 0.9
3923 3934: 3.7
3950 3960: -0.2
